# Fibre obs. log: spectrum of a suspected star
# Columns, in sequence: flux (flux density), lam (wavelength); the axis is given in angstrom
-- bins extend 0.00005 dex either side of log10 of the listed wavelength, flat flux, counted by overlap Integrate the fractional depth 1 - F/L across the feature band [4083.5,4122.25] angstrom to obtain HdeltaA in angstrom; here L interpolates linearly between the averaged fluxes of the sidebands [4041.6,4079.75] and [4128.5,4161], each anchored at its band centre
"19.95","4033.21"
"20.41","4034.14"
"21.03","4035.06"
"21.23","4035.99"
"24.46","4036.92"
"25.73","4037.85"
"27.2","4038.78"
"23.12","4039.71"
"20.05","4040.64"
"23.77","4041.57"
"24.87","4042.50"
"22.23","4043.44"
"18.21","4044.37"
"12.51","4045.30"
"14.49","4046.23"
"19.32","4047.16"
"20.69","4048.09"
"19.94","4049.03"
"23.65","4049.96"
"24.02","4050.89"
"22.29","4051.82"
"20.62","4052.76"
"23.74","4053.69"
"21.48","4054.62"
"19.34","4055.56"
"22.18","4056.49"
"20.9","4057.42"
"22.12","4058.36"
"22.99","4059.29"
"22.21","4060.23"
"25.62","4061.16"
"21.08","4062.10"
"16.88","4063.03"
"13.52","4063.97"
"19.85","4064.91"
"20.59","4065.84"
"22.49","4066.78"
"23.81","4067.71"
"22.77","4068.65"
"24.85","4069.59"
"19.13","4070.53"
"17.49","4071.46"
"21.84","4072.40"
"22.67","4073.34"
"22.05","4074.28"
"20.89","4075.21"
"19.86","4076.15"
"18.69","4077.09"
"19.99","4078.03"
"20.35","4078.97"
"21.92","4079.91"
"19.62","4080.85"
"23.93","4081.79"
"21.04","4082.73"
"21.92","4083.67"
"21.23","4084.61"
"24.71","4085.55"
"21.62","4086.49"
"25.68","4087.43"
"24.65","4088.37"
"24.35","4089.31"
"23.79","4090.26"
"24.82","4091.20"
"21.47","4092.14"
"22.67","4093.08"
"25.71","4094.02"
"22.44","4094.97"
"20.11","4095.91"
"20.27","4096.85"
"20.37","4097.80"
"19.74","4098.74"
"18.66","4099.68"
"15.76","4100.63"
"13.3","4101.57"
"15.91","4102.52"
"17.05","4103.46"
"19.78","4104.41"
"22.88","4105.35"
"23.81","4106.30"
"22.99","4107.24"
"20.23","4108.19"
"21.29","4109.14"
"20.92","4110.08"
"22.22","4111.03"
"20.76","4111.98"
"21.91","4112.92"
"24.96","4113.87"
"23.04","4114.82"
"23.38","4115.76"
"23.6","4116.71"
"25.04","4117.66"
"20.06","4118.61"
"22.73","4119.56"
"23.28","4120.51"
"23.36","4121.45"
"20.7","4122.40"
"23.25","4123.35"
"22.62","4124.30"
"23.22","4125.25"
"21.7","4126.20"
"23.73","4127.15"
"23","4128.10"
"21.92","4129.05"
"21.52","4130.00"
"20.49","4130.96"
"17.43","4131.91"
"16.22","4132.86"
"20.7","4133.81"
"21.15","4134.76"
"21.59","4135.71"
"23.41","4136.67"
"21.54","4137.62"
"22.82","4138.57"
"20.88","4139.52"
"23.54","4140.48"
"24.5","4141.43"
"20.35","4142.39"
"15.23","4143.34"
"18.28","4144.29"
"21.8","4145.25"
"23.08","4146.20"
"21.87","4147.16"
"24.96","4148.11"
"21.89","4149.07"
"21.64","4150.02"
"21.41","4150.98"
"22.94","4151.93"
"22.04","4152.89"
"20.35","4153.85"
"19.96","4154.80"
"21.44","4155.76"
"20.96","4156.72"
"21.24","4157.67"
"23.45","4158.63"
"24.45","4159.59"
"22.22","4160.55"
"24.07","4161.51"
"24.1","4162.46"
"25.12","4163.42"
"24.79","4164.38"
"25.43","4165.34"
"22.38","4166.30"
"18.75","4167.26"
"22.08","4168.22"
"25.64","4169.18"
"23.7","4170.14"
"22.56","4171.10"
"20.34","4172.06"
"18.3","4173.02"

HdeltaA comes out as -1.2 angstrom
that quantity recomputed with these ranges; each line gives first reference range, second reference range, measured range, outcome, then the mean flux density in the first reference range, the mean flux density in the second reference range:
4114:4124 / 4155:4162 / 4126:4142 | 0.85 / 22.9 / 22.5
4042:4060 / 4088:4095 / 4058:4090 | 1.36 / 20.8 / 23.8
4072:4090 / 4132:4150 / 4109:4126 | -0.83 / 22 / 21.3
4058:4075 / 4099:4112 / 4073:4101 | -1.83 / 21.2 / 19.6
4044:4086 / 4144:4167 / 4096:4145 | 1.69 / 20.9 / 22.5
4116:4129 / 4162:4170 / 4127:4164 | 2.33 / 22.8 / 23.5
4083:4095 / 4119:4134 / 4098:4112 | 1.85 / 23.5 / 21.6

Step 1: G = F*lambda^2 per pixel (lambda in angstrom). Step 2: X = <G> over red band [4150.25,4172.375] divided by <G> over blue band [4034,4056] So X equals 1.1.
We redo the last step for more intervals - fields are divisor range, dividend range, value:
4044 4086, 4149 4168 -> 1.12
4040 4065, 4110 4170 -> 1.12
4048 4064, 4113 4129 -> 1.10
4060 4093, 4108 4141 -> 1.04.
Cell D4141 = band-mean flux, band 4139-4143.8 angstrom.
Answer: 20.9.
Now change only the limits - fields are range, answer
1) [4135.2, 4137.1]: 22.4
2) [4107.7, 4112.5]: 21.1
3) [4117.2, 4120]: 22.6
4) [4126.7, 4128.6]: 23.4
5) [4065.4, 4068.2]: 22.3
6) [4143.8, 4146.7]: 21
